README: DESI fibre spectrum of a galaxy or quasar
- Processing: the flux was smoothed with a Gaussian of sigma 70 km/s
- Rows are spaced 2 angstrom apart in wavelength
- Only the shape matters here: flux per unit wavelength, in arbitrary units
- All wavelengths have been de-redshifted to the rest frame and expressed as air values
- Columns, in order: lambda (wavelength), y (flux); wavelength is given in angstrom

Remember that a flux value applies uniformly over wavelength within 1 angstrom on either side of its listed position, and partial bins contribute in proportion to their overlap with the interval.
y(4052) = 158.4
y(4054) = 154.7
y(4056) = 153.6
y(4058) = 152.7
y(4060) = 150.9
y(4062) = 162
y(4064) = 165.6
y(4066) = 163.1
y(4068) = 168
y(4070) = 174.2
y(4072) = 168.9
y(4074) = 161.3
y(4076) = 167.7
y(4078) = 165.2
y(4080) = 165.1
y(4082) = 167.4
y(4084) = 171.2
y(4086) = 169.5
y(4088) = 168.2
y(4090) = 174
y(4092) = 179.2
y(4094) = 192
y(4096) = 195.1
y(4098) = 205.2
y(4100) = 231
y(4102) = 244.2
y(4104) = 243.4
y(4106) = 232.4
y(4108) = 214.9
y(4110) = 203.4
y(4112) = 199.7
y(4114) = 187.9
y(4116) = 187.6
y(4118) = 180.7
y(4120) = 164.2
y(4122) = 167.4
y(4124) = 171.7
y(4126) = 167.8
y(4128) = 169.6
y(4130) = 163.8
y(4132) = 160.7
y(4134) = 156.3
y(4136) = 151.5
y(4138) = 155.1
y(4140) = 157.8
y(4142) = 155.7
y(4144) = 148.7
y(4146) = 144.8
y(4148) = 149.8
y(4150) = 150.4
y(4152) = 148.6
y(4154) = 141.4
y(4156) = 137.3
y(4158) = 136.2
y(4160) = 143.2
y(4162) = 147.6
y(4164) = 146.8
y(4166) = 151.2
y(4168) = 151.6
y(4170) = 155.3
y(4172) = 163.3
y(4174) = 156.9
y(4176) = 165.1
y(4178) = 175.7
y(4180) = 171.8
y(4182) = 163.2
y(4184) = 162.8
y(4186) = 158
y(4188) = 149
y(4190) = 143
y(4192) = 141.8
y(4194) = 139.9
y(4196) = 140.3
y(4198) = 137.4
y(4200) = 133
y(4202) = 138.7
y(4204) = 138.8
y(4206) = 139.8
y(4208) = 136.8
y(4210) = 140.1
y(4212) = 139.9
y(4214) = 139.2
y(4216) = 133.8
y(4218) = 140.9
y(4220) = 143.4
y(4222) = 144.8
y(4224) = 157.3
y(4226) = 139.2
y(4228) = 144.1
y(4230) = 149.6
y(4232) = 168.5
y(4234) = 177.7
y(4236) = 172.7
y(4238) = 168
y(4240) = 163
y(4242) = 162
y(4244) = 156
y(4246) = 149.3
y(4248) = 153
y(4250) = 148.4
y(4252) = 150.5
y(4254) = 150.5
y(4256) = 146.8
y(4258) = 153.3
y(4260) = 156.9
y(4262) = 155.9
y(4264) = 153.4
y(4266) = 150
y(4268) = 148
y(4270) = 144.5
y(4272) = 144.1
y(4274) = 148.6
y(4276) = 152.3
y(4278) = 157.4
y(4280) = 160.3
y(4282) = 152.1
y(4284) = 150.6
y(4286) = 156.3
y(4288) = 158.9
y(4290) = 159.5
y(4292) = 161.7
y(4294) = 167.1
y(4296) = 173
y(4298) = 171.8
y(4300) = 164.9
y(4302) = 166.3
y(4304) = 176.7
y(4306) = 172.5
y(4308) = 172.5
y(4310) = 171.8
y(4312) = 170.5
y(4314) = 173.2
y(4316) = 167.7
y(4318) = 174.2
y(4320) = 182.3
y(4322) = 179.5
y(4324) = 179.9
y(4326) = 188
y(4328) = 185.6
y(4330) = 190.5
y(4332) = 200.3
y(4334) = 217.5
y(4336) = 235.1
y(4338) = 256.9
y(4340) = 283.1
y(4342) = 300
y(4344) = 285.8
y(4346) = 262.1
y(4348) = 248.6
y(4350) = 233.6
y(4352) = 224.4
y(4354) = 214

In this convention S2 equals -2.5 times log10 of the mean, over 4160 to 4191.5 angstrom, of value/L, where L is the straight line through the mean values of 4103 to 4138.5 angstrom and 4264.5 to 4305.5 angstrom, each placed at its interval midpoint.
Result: 0.116 mag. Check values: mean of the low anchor 182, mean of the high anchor 158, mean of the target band 157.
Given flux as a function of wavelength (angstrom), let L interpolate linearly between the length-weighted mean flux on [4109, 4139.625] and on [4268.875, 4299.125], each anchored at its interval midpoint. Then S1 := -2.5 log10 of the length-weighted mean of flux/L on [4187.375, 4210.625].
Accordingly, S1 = 0.18 mag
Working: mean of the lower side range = 172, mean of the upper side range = 157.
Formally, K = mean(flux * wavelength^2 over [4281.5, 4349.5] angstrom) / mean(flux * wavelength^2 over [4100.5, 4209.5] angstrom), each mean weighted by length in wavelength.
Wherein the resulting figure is 1.29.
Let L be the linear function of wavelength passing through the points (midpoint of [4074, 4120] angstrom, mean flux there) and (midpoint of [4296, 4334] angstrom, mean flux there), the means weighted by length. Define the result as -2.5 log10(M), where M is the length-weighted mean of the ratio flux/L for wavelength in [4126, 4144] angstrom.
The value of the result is 0.19 mag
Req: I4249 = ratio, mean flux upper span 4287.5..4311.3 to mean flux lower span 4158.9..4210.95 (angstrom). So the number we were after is 1.1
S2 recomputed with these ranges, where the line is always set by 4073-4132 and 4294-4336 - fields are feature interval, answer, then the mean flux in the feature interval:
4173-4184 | 0.110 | 166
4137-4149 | 0.213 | 152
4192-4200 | 0.303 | 139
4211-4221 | 0.294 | 139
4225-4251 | 0.156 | 158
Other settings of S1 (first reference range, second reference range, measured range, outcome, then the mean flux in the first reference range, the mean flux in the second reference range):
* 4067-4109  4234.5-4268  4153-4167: 0.21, 188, 156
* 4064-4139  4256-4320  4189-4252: 0.14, 181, 161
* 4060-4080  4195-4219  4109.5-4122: -0.18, 165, 138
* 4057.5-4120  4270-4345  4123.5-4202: 0.20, 184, 183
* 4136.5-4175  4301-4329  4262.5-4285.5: 0.12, 150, 176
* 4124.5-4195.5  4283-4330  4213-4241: 0.06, 154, 171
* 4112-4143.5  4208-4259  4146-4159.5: 0.14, 167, 151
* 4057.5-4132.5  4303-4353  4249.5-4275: 0.32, 181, 209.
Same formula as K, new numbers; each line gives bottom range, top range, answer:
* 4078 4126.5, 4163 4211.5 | 0.82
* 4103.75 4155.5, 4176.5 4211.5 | 0.89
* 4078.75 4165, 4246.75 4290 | 0.94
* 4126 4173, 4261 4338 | 1.21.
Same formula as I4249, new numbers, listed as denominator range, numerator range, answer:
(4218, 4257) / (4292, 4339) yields 1.19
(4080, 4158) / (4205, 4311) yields 0.88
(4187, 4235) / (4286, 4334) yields 1.21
